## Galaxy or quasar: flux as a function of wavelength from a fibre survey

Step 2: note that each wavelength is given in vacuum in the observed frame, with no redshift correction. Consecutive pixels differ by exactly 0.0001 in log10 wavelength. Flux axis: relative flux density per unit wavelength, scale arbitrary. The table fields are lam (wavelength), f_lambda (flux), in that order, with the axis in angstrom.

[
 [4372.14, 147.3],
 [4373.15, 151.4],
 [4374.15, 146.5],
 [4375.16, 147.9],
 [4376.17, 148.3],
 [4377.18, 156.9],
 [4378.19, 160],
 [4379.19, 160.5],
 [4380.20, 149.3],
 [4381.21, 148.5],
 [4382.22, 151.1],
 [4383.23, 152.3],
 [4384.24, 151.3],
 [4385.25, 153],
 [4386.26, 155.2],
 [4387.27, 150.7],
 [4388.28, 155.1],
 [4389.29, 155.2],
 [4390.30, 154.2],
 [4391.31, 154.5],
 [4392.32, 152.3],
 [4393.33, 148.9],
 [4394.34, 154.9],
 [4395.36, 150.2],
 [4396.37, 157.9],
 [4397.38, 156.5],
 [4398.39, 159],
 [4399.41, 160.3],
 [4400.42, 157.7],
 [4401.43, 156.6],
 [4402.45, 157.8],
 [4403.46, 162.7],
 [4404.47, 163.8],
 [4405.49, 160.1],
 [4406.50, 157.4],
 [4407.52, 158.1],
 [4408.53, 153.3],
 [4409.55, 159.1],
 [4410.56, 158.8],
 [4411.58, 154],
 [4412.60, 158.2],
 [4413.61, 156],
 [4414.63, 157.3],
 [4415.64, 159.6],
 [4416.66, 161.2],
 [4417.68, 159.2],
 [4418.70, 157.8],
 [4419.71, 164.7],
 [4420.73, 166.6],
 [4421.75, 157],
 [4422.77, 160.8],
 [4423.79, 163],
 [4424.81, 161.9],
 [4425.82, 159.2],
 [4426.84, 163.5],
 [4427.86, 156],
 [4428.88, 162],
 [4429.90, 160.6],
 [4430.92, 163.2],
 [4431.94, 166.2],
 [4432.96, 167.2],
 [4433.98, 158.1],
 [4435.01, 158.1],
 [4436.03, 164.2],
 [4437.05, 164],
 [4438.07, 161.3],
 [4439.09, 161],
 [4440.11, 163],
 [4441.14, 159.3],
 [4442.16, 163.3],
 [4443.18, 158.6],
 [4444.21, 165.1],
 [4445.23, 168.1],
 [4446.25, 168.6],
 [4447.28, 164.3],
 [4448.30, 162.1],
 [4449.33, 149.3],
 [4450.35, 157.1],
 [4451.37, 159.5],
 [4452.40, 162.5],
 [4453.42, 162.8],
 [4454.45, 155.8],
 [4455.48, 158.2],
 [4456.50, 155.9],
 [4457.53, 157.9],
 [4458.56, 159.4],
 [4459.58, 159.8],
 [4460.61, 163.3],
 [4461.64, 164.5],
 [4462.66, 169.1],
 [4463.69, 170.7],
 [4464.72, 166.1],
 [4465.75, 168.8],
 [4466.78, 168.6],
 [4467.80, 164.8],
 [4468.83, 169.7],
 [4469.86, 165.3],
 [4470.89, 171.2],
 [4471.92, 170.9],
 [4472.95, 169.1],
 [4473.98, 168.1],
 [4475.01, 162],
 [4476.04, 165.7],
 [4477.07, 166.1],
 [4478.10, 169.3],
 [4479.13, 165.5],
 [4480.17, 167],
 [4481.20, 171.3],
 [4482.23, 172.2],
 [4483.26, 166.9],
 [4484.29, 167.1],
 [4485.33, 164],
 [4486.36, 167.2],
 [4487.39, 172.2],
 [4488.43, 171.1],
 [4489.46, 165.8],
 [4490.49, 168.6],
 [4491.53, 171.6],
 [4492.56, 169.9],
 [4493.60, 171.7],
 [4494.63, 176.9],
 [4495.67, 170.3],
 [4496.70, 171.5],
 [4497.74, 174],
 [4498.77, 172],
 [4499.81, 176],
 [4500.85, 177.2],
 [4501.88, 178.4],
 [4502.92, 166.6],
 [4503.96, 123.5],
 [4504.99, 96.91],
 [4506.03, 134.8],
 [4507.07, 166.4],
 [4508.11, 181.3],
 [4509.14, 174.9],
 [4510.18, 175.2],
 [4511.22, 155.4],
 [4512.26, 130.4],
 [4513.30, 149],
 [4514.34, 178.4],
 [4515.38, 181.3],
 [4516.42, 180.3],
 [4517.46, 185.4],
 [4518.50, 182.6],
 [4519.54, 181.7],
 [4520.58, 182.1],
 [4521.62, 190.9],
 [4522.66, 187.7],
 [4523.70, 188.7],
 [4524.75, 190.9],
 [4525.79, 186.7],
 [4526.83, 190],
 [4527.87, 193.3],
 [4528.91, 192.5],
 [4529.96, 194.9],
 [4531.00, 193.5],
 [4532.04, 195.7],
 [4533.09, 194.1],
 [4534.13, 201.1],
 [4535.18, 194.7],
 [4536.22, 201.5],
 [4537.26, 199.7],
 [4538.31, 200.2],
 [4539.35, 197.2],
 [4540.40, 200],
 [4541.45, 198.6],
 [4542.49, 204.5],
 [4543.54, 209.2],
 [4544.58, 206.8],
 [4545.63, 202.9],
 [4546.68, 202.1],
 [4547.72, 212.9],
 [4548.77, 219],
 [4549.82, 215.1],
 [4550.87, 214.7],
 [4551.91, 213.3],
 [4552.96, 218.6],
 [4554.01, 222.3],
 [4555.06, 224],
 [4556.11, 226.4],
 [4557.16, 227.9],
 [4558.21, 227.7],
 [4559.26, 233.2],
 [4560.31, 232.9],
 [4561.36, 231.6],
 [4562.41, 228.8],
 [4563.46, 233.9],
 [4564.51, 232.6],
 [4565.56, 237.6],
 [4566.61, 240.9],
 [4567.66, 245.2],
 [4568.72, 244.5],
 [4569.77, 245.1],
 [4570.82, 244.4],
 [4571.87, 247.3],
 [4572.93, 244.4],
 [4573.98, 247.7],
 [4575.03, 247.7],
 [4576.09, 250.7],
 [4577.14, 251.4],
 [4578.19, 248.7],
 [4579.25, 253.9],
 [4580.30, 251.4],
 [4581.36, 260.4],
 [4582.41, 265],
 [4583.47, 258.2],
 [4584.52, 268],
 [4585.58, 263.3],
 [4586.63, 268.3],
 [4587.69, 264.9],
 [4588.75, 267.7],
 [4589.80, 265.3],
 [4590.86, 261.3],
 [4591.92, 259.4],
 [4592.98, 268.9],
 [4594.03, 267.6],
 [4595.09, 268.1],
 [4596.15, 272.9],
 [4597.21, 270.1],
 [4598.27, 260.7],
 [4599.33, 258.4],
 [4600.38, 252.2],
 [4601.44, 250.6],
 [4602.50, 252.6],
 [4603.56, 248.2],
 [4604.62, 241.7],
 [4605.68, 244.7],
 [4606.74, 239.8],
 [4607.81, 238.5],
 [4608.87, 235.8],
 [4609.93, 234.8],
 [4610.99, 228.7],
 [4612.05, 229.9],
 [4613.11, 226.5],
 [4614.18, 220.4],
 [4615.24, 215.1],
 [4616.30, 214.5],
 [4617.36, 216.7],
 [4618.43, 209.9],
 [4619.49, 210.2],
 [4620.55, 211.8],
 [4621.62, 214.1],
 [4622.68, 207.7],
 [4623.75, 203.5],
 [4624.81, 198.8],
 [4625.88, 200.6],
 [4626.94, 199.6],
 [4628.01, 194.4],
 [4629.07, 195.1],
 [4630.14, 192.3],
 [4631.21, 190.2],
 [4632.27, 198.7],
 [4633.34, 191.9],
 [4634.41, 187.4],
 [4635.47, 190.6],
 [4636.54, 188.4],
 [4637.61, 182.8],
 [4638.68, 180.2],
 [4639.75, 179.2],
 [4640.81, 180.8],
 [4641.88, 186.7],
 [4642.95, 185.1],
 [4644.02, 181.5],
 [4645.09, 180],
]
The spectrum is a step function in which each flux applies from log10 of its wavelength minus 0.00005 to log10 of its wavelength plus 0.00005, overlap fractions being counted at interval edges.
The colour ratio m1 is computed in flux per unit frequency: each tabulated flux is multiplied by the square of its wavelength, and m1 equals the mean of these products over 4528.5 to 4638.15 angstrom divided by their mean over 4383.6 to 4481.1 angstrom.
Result 1.5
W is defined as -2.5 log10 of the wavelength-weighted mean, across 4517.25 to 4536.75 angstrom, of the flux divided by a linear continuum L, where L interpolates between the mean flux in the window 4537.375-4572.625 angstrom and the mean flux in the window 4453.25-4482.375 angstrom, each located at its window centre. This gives 0.07 mag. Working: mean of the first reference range 165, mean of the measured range 191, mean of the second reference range 222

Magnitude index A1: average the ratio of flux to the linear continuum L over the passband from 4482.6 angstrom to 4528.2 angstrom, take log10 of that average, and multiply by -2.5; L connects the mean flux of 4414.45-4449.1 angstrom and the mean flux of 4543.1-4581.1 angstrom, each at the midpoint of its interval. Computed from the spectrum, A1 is 0.18 mag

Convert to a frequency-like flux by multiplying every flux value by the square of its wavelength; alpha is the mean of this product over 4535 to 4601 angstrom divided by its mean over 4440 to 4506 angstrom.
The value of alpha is 1.51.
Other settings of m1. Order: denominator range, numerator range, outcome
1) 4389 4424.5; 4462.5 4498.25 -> 1.11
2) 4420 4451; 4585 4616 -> 1.67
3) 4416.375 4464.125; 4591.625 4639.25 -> 1.49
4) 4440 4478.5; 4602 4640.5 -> 1.38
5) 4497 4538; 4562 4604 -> 1.48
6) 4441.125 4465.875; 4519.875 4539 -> 1.23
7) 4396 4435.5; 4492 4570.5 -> 1.29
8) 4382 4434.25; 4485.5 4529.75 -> 1.14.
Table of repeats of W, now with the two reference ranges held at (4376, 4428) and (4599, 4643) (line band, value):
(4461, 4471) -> 0.035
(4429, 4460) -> 0.043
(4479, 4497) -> 0.058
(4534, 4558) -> -0.086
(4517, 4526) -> 0.006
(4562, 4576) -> -0.209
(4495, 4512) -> 0.132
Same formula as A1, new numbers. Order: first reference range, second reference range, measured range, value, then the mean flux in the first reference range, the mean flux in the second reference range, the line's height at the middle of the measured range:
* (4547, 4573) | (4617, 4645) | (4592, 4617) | -0.18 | 230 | 195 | 208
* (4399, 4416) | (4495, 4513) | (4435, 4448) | -0.03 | 158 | 160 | 159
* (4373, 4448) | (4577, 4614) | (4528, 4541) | 0.13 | 158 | 254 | 222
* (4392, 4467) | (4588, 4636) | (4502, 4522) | 0.17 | 160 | 229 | 191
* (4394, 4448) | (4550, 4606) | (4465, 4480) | 0.13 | 160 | 248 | 189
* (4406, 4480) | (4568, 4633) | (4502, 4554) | 0.10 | 162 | 239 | 203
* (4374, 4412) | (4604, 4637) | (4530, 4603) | -0.18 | 155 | 212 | 199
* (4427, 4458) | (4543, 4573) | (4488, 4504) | 0.13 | 161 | 227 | 192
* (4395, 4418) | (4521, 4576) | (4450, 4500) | 0.12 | 158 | 215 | 186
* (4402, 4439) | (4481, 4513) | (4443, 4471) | -0.01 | 160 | 164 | 162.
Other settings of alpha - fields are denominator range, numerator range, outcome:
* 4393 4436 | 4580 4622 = 1.68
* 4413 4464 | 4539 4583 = 1.51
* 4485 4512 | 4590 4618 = 1.56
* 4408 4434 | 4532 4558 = 1.38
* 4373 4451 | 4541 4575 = 1.53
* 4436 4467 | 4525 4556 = 1.31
